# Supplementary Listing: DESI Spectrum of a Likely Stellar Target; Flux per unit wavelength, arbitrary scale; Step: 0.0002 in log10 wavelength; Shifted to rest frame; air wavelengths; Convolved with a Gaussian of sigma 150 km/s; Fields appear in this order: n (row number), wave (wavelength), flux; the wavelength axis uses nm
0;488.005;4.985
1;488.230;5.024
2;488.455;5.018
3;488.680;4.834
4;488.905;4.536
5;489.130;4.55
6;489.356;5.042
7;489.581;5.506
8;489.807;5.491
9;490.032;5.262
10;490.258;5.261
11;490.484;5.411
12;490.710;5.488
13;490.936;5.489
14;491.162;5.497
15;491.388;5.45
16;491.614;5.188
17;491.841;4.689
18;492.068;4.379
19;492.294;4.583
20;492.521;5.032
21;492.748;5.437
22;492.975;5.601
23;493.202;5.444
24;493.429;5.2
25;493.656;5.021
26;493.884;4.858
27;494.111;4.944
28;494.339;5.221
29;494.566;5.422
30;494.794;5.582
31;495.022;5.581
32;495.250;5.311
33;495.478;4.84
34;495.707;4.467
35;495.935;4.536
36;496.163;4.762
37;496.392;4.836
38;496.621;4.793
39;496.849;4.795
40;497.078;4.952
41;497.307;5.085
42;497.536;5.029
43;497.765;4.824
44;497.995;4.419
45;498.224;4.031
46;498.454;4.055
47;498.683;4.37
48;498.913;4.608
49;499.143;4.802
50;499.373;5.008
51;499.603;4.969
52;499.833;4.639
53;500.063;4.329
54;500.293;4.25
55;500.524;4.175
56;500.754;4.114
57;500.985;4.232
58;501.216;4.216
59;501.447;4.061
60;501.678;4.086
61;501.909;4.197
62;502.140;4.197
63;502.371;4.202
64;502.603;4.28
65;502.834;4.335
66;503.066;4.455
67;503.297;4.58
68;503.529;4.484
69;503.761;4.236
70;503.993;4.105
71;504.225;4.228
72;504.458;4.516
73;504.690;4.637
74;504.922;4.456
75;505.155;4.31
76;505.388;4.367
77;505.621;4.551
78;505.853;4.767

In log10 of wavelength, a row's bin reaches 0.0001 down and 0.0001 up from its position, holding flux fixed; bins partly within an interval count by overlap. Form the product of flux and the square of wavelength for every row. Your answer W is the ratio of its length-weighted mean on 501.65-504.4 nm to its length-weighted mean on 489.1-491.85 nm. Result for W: 0.85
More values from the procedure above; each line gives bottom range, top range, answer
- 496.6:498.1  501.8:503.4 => 0.91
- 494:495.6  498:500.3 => 0.87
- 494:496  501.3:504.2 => 0.86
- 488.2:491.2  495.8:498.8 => 0.93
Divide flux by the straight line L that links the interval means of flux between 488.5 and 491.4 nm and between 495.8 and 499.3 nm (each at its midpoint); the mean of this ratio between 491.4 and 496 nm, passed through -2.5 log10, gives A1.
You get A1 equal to -0.032 mag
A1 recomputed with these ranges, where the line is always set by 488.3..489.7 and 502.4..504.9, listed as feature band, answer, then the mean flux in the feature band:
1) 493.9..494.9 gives -0.116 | 5.25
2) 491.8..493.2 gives -0.048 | 5.01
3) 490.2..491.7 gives -0.119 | 5.41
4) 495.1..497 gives -0.034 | 4.81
